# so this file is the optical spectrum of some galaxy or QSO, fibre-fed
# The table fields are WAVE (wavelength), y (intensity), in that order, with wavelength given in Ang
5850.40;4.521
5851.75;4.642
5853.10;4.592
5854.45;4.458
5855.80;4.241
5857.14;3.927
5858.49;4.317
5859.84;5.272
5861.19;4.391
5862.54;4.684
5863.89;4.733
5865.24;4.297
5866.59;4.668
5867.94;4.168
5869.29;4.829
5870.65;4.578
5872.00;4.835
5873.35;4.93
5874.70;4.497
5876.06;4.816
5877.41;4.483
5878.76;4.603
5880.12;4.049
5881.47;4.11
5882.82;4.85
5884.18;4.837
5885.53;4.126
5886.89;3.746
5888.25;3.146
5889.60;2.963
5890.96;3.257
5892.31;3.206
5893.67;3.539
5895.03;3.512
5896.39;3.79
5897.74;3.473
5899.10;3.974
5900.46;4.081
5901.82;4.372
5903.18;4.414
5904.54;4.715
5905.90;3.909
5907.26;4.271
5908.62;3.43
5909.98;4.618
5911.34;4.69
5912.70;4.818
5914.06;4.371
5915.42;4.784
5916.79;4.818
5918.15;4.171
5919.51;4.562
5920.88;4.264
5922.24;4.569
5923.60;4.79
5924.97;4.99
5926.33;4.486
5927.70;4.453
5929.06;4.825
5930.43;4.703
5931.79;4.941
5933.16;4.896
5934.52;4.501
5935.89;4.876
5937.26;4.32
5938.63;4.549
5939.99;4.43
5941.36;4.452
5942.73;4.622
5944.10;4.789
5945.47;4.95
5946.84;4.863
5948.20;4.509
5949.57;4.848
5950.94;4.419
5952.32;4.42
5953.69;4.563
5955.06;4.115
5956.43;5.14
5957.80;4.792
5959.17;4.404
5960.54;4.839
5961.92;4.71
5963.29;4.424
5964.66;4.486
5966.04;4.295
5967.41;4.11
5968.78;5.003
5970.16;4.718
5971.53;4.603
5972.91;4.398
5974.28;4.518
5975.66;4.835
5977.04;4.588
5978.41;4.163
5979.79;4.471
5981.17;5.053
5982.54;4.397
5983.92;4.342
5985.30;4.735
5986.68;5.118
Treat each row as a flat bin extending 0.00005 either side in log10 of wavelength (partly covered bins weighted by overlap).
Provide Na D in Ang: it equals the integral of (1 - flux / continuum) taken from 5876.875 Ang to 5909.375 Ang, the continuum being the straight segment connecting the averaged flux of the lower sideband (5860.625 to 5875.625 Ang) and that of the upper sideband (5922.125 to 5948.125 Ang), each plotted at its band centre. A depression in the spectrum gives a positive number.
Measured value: 4.79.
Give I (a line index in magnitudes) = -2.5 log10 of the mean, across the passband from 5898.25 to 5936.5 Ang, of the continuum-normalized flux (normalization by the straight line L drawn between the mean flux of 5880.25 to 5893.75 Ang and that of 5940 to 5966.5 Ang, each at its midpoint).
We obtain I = -0.08 mag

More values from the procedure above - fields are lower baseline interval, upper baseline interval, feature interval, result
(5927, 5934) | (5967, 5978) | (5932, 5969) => 0.018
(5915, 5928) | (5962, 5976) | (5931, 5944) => -0.014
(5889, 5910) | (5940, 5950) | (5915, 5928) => -0.084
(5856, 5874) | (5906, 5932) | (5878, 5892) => 0.156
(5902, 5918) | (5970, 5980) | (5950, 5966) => -0.015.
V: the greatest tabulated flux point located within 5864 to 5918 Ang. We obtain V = 4.93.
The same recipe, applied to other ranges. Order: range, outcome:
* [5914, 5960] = 5.14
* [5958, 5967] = 4.839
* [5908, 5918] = 4.818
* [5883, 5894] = 4.837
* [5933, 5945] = 4.896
